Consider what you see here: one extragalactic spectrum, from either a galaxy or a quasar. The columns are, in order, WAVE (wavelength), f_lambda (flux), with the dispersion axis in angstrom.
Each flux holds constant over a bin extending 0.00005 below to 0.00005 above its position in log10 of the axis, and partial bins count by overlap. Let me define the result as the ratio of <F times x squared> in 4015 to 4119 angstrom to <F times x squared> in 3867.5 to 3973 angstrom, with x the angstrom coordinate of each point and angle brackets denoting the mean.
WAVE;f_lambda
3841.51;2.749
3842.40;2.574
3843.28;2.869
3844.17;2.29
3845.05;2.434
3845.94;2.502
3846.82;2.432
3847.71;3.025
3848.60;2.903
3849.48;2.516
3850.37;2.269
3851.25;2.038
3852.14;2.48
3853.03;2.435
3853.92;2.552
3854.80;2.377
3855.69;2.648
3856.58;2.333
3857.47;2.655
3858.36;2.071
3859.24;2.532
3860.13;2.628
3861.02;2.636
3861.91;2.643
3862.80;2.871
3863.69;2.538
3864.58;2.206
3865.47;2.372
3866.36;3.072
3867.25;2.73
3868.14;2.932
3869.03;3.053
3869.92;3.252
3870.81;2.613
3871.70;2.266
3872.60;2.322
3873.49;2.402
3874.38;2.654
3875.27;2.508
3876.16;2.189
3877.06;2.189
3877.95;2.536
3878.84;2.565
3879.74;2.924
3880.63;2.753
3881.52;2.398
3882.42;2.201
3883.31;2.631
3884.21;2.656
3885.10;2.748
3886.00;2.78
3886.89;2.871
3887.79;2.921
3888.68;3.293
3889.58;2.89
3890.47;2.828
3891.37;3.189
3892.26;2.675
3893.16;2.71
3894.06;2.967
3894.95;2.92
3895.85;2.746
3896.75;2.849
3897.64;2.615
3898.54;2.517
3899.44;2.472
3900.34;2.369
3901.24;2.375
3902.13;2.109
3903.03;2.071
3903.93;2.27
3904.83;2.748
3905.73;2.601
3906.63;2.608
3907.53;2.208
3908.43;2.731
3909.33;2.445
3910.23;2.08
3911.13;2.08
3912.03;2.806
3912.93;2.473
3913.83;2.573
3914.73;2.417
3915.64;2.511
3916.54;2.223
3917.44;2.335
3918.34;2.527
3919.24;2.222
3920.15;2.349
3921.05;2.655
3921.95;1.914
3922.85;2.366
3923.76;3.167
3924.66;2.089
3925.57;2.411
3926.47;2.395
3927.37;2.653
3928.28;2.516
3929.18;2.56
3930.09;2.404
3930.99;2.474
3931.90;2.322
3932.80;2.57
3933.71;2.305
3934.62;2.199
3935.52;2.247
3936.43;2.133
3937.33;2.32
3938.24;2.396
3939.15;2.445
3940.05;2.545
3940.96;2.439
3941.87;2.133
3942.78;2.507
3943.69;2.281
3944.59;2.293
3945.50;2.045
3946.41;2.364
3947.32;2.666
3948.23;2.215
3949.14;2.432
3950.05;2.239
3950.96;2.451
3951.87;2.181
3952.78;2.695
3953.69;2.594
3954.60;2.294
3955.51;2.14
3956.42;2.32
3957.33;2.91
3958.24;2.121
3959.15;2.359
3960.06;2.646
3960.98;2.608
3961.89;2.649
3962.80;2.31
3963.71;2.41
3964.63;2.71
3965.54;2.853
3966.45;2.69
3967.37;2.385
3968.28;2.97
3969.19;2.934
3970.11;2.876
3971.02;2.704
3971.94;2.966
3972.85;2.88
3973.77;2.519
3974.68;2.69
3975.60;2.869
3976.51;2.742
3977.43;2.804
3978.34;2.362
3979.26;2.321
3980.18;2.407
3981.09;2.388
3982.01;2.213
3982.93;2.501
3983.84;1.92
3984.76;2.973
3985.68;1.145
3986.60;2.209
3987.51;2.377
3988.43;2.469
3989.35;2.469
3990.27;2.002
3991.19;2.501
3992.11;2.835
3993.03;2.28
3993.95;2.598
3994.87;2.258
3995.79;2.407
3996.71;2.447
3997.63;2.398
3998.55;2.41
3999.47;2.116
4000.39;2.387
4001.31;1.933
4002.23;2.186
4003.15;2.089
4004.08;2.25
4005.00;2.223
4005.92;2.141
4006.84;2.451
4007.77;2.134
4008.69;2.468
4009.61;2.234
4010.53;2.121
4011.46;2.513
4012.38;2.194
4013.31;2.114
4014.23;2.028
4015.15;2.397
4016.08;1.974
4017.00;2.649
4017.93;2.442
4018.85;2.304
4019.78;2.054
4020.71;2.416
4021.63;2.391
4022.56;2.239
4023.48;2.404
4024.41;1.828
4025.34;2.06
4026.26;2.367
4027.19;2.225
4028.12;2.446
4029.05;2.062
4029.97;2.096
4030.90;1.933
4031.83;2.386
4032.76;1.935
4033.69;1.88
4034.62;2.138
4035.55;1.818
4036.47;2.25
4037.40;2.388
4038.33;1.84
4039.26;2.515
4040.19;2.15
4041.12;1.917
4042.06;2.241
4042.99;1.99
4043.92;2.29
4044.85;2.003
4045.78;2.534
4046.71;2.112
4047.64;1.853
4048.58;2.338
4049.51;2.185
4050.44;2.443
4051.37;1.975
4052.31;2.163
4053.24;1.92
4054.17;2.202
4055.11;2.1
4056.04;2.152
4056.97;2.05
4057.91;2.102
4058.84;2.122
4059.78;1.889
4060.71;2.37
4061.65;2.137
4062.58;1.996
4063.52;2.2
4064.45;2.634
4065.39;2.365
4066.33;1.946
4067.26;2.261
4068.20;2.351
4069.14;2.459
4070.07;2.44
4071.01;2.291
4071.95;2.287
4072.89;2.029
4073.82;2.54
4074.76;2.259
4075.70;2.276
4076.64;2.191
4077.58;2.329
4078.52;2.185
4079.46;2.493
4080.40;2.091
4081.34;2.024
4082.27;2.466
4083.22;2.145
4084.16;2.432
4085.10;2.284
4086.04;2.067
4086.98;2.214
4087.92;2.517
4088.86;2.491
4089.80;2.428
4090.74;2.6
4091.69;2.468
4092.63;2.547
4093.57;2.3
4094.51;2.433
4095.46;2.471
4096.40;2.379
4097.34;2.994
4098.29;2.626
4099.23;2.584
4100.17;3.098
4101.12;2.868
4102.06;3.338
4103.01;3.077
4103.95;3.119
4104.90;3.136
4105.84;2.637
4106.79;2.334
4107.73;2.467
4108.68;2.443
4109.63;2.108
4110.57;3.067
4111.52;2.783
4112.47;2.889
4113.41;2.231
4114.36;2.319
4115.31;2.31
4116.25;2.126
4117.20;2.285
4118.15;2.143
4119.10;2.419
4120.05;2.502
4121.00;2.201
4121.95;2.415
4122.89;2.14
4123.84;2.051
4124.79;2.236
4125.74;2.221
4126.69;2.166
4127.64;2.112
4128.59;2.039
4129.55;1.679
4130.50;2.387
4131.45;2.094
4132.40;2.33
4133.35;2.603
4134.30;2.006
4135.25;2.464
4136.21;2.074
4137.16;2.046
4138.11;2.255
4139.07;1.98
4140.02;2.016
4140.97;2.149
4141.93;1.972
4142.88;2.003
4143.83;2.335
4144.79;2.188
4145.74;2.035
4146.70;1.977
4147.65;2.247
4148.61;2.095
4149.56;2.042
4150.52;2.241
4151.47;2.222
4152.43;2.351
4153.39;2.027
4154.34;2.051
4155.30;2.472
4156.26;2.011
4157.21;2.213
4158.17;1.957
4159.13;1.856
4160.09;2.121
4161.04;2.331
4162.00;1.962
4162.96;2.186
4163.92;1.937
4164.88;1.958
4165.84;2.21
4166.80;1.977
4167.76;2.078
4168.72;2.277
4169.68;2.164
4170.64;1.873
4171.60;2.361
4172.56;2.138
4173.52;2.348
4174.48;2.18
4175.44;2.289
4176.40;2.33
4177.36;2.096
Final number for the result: 1.0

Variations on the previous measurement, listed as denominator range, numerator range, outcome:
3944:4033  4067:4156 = 1.05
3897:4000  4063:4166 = 1.03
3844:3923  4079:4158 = 1.03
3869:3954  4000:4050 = 0.93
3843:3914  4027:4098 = 0.95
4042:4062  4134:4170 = 1.04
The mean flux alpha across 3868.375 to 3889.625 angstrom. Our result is 2.65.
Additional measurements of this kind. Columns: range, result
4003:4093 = 2.23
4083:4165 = 2.32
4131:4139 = 2.22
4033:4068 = 2.15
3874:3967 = 2.49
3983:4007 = 2.29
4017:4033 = 2.23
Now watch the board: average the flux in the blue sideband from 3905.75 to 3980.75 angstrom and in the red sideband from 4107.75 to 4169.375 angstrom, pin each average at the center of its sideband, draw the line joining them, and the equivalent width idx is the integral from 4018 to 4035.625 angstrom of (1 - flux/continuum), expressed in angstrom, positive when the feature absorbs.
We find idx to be 1.4 angstrom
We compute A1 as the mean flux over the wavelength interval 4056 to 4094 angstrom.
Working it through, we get 2.28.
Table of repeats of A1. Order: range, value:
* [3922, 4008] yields 2.43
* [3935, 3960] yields 2.37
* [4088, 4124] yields 2.55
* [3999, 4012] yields 2.23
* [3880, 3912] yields 2.61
